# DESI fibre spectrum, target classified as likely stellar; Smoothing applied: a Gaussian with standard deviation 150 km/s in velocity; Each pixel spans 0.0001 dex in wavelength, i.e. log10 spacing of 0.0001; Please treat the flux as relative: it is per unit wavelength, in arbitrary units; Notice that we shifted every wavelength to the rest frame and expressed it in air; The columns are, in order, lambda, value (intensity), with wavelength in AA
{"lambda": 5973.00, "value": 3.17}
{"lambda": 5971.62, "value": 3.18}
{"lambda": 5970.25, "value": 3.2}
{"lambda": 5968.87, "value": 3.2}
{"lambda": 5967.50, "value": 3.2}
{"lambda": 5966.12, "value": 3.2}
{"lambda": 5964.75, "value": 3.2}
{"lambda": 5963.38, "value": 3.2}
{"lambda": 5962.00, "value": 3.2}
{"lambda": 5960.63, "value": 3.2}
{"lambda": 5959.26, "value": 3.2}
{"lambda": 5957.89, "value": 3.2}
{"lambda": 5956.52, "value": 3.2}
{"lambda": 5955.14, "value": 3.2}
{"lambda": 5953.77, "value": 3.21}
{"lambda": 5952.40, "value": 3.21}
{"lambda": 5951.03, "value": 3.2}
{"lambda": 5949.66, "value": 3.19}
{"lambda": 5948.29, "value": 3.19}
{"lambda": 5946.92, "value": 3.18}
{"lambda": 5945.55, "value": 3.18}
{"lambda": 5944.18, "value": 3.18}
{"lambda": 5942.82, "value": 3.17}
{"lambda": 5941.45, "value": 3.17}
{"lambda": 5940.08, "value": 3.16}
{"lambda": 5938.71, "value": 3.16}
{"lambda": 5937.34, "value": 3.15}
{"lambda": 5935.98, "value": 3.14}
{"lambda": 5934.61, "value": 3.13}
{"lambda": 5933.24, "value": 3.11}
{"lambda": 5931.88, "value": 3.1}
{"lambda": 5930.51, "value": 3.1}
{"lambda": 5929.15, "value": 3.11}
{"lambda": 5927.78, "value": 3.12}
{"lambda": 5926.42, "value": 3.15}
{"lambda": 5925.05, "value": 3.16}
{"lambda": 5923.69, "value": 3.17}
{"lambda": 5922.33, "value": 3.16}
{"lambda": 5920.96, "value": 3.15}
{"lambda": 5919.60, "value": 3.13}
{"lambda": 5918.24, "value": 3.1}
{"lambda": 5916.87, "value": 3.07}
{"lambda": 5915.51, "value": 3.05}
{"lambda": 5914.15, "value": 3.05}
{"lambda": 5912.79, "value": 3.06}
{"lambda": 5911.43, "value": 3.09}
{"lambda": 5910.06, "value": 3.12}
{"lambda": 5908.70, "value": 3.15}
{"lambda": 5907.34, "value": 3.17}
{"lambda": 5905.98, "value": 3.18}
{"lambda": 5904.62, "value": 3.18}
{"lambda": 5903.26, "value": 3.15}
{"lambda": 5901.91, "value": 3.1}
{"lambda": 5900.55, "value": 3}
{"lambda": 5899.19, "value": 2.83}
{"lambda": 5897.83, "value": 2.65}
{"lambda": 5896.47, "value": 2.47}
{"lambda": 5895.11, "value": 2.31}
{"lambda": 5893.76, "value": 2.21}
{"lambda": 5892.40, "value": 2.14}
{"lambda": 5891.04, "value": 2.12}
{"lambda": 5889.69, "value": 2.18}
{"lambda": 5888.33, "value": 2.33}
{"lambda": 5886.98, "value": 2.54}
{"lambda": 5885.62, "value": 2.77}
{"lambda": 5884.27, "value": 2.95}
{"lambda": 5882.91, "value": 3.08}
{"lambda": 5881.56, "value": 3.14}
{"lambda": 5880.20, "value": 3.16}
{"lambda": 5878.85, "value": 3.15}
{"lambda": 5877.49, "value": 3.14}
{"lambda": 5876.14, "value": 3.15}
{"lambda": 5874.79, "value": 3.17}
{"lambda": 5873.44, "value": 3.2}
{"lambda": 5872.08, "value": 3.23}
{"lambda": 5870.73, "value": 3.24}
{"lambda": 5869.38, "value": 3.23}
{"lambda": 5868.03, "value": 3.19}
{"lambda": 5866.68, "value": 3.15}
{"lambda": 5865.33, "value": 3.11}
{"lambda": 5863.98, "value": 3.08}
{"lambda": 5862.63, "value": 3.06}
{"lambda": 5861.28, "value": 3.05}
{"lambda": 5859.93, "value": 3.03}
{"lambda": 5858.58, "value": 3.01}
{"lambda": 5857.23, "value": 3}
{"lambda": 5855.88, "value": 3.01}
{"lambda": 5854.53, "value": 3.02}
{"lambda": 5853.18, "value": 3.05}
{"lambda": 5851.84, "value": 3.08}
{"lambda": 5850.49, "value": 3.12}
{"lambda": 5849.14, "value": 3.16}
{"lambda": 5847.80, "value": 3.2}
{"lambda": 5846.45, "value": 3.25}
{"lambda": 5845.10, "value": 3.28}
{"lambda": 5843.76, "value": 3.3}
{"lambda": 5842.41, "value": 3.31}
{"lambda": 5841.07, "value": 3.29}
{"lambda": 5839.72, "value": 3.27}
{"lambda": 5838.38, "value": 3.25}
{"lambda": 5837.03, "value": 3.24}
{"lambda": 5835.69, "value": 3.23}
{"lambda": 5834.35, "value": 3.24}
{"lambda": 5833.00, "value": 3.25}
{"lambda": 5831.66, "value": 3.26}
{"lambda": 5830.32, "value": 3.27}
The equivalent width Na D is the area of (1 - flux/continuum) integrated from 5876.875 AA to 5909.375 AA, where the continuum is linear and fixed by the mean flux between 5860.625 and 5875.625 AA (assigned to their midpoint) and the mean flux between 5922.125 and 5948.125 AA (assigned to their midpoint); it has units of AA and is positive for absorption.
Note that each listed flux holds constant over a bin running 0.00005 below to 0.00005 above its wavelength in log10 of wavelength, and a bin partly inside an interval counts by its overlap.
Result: 3.7 AA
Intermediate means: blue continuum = 3.16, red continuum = 3.15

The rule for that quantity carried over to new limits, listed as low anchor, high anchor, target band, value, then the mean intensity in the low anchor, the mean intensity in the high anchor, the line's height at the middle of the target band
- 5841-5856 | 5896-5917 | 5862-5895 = 2.19 AA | 3.17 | 3.02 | 3.1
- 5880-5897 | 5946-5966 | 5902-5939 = -3.50 AA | 2.55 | 3.2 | 2.86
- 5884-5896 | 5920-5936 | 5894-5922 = -2.61 AA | 2.38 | 3.13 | 2.74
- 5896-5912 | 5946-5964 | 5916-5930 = -0.22 AA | 3.01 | 3.2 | 3.08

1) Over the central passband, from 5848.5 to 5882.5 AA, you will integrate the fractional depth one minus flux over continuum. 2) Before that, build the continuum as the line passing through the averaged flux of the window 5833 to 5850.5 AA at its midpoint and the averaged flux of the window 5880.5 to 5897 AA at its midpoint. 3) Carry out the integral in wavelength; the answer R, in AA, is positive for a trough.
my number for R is -2.8 AA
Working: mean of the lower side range 3.25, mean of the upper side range 2.53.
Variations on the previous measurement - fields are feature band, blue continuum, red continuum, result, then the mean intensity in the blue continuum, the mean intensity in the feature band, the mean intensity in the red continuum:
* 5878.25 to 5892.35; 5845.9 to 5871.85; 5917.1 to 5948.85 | 1.8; 3.11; 2.71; 3.15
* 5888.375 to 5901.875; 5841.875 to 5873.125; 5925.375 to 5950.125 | 2.9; 3.14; 2.46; 3.15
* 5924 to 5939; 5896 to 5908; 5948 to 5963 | -0.1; 2.98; 3.13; 3.2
